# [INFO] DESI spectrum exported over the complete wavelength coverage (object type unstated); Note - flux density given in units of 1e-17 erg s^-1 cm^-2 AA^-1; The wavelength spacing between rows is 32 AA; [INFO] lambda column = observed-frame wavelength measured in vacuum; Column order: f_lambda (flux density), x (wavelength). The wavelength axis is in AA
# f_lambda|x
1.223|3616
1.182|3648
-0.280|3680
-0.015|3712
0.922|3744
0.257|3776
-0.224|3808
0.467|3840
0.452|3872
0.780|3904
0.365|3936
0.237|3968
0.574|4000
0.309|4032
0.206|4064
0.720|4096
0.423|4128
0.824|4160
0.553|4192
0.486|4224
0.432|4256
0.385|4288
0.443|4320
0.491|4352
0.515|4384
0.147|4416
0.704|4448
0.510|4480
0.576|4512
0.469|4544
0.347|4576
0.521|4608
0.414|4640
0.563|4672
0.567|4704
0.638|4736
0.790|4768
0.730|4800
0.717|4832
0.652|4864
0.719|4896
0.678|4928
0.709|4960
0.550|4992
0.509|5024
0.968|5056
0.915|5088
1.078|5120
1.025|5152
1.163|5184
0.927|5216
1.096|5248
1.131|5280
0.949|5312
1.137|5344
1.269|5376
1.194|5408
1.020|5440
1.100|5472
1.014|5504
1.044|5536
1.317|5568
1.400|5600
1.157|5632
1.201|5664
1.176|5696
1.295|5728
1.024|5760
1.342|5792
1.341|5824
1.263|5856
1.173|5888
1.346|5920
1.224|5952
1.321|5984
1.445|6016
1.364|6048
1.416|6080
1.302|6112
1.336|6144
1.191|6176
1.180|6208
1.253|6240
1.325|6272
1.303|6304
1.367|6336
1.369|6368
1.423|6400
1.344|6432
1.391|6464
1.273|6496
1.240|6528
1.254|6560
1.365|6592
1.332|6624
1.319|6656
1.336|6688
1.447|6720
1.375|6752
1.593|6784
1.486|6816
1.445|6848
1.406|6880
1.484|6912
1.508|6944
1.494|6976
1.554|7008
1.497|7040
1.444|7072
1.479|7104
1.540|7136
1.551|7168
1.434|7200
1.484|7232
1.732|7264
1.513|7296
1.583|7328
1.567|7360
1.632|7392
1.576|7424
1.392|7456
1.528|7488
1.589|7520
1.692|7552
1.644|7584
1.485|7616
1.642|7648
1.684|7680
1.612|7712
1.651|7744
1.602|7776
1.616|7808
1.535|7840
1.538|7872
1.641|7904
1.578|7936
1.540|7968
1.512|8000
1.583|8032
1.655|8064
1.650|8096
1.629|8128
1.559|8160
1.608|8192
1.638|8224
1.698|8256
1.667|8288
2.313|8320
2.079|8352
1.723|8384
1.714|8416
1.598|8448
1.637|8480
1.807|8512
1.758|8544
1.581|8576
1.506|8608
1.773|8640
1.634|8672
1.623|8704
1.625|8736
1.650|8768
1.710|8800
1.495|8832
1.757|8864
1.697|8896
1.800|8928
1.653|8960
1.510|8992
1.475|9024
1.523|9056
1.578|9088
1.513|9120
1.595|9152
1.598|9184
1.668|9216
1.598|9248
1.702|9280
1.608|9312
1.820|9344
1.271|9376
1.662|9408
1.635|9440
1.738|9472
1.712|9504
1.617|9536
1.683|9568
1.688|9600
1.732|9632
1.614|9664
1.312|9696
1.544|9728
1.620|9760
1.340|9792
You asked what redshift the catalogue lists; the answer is 0.27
